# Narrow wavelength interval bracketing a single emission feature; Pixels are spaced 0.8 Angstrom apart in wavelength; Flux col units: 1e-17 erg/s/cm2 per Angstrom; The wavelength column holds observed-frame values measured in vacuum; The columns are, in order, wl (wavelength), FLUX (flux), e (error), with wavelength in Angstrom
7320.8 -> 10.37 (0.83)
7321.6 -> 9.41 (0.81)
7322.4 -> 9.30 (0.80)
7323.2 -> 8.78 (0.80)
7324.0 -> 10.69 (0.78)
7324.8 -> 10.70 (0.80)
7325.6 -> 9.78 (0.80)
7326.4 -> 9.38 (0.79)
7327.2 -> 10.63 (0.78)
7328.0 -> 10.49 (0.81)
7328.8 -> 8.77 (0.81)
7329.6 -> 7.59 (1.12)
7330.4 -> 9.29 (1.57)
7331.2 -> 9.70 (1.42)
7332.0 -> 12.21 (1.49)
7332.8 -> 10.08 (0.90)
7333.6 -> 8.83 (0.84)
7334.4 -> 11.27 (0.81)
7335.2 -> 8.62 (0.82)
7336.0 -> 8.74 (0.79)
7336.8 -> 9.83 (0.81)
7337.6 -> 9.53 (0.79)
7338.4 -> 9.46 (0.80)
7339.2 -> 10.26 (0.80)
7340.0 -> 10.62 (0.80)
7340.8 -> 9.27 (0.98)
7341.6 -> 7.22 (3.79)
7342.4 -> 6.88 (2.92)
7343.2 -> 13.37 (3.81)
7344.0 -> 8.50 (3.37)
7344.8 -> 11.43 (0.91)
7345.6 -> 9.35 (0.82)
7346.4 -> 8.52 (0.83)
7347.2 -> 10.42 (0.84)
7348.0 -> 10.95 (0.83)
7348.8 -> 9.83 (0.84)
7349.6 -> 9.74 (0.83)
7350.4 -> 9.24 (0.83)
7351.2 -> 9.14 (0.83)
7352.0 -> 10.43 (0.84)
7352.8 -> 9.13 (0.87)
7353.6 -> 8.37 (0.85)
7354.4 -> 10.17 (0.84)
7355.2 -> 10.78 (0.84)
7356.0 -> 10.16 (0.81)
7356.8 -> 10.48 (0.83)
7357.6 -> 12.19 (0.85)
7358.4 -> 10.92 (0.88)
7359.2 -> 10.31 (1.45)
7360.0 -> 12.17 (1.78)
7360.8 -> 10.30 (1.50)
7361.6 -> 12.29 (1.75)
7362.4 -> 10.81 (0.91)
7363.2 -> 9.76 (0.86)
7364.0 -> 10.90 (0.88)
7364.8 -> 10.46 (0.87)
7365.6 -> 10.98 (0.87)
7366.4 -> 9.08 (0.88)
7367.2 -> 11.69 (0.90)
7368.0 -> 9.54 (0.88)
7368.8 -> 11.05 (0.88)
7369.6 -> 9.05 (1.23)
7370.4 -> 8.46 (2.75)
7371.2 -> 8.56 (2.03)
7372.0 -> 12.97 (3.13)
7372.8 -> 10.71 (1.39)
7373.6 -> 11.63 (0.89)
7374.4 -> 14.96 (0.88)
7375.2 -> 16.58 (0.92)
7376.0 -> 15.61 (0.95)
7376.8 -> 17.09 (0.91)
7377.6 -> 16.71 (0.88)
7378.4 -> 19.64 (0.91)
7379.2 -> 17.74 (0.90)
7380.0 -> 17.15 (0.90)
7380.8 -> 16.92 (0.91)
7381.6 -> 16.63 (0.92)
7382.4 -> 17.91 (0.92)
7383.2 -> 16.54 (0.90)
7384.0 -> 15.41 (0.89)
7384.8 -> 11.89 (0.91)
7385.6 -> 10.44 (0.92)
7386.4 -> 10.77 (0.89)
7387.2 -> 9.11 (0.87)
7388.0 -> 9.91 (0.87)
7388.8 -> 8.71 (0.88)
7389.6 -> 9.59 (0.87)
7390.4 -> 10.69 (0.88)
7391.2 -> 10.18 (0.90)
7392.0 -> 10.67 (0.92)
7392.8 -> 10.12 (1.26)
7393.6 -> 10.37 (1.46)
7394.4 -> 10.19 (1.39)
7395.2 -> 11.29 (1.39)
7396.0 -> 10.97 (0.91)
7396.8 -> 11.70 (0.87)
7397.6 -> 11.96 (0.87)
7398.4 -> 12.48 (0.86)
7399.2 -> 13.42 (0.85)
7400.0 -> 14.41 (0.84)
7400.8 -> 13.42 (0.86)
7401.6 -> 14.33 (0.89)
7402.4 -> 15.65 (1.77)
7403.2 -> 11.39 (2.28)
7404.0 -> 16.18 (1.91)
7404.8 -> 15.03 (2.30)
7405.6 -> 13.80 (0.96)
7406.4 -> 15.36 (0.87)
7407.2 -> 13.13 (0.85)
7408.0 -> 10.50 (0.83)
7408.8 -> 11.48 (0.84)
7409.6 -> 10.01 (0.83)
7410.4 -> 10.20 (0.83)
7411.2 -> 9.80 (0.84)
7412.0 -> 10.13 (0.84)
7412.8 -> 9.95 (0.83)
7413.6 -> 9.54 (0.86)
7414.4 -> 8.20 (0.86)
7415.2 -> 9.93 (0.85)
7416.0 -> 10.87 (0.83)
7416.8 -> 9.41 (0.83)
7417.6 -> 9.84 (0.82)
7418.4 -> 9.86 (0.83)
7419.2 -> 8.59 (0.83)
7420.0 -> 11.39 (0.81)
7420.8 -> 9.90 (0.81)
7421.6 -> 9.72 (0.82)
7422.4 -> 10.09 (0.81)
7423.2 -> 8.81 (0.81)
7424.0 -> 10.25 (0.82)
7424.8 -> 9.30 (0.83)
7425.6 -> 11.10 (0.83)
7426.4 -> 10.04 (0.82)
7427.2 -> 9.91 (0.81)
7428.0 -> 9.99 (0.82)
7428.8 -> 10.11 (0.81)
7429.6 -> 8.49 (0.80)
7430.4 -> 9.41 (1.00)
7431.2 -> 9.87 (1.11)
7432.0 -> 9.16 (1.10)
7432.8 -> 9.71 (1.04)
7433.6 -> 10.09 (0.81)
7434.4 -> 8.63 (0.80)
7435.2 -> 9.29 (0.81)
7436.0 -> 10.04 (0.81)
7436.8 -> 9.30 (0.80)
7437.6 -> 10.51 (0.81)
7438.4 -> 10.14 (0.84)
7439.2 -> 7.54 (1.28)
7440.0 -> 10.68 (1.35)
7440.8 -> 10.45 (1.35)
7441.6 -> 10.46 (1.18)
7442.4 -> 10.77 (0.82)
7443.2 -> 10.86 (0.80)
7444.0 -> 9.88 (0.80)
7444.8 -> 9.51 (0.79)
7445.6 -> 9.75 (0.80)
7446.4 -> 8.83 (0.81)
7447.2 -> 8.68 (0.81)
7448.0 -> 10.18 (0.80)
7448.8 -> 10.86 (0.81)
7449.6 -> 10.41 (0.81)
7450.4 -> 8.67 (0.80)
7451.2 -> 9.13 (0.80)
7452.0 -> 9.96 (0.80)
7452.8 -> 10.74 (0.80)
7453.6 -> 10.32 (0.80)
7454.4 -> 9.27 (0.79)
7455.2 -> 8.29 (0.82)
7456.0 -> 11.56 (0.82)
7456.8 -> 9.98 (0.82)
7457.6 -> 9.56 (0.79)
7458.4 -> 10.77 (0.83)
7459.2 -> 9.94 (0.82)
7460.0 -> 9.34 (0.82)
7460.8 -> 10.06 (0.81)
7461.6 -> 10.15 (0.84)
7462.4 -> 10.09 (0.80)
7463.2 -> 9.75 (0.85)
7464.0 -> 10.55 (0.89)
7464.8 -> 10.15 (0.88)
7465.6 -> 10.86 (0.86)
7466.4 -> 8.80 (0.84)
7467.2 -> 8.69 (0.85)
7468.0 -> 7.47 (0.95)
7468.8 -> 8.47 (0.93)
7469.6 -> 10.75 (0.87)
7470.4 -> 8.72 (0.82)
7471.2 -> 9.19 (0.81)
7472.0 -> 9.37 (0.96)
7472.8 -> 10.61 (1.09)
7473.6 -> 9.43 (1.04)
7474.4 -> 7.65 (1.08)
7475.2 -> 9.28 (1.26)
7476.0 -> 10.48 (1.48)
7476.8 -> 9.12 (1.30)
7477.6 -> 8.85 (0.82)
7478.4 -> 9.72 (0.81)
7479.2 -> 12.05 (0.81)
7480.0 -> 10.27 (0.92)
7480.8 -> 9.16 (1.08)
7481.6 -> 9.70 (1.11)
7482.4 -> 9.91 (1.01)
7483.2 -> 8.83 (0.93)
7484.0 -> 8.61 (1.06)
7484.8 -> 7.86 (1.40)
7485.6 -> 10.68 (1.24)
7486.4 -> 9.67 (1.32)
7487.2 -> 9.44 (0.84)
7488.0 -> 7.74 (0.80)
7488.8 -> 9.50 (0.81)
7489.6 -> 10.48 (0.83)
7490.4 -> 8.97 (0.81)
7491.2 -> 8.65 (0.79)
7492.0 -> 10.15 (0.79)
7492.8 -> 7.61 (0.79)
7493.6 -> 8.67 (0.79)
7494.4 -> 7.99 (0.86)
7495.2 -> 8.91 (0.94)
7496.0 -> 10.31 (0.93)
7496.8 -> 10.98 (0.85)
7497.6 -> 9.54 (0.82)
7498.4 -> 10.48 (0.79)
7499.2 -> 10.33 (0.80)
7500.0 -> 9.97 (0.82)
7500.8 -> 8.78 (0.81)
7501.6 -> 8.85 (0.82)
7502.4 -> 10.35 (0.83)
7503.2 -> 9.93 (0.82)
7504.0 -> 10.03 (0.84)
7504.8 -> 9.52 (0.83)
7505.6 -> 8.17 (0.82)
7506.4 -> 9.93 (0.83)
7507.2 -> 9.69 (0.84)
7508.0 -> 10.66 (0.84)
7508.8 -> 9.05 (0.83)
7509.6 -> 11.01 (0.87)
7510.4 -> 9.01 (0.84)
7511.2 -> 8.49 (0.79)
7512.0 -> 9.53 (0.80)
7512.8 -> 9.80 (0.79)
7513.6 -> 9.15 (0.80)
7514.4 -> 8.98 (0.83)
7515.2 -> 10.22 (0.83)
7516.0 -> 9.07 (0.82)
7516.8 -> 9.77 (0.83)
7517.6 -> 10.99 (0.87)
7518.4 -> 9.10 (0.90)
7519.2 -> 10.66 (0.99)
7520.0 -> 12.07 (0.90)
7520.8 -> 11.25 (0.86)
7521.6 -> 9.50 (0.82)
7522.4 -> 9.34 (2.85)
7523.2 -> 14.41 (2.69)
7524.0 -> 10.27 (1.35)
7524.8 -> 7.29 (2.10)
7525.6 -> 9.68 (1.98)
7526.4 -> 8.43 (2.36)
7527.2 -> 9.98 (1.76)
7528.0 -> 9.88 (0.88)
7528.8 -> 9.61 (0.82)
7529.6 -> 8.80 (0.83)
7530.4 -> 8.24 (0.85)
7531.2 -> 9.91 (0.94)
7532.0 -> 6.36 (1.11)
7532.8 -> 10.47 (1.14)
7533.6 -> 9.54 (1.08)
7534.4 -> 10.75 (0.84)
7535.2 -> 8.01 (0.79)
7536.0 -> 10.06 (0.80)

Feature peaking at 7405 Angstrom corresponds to [N II]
